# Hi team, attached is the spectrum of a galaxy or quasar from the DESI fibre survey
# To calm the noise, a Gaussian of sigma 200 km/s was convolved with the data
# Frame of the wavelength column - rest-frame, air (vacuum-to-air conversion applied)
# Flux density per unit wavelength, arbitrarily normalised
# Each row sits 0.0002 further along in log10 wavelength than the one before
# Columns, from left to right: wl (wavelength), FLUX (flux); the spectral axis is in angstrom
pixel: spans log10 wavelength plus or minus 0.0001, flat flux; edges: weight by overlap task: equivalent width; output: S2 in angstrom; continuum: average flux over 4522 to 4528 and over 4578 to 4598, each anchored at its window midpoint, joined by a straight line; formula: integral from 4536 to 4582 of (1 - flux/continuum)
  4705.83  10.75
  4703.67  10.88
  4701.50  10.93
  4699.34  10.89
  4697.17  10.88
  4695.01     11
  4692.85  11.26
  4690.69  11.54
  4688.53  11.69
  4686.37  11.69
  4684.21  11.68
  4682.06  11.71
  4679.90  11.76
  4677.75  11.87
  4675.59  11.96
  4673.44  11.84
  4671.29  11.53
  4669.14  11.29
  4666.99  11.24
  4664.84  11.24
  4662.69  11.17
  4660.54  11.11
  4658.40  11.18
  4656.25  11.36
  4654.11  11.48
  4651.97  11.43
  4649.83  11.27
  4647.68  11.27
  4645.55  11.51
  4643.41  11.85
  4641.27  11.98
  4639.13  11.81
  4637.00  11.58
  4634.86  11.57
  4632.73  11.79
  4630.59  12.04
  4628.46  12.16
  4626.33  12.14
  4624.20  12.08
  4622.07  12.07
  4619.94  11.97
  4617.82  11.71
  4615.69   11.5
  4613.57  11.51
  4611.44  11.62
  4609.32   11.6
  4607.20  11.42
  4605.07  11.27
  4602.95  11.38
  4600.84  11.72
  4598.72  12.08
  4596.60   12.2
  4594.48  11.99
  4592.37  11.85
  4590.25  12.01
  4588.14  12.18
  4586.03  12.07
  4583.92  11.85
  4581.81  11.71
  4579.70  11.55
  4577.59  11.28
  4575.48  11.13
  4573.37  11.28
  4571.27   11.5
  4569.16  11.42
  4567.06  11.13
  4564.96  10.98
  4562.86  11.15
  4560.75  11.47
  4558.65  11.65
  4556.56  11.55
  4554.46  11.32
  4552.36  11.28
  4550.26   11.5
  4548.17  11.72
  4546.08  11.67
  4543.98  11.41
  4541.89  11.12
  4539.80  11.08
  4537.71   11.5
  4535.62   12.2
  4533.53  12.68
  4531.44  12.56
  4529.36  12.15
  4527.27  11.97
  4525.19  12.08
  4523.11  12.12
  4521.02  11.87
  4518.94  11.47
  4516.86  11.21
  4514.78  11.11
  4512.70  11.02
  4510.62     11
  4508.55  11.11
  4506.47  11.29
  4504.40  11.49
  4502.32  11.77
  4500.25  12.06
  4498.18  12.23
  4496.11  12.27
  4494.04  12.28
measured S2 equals 2.28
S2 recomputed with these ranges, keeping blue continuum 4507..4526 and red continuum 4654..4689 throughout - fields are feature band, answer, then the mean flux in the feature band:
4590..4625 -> -0.84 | 11.8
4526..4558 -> -0.76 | 11.7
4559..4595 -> -0.30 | 11.6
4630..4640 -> -0.22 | 11.7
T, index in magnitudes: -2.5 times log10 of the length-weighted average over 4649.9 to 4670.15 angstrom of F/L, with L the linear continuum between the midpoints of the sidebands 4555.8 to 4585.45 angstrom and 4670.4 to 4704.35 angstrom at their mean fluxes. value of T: 0.02 mag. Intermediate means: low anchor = 11.4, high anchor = 11.4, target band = 11.3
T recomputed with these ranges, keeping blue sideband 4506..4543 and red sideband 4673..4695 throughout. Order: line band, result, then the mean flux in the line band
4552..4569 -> 0.031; 11.3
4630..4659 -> 0.008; 11.6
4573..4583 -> 0.024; 11.4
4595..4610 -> -0.002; 11.7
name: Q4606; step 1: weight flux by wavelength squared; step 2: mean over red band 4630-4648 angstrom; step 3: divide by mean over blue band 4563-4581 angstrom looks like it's 1.07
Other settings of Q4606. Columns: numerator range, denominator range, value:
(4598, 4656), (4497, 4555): 1.05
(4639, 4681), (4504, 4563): 1.05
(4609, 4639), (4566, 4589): 1.04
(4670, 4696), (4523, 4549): 1.05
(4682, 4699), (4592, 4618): 1.01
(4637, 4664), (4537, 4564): 1.05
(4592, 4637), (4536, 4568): 1.06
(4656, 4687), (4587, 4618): 1.01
